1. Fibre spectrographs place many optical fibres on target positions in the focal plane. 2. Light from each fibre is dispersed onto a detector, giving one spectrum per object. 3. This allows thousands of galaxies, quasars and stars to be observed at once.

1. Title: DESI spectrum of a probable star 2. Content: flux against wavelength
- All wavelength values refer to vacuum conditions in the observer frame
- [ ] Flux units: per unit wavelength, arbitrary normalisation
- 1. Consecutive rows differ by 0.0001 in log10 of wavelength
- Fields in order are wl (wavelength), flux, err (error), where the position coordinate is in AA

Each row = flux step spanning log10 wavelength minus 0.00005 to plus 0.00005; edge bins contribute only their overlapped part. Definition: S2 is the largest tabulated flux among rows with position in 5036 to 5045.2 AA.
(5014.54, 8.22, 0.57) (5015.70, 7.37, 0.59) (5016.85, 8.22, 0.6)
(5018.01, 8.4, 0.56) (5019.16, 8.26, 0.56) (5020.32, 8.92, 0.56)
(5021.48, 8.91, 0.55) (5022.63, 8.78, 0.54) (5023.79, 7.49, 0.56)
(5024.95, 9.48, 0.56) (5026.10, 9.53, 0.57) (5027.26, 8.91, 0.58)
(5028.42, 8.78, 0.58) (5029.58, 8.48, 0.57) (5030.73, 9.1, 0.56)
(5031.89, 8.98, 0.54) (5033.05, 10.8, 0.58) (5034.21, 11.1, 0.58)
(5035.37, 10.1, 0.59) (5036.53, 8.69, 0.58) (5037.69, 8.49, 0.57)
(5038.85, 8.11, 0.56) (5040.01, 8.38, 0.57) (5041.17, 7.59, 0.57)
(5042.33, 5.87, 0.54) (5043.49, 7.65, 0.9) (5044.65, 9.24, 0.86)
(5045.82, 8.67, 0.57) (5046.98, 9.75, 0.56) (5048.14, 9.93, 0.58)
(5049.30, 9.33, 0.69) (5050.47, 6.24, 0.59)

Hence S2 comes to 9.24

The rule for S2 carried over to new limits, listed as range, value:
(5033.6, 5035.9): 11.1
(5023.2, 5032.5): 9.53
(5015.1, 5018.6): 8.4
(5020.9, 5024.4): 8.91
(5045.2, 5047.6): 9.75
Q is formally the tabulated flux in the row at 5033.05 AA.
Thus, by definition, 10.8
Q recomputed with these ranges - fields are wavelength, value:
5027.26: 8.91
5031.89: 8.98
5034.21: 11.1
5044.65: 9.24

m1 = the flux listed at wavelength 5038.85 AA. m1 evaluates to 8.11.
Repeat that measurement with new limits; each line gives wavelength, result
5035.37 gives 10.1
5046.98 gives 9.75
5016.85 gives 8.22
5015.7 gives 7.37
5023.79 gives 7.49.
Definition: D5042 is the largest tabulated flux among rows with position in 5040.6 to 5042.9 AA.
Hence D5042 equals 7.59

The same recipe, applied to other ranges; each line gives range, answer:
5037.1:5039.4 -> 8.49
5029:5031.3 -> 9.1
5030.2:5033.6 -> 10.8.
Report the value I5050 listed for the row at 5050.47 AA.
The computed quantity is 6.24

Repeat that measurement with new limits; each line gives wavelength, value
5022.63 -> 8.78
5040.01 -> 8.38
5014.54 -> 8.22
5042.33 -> 5.87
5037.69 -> 8.49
